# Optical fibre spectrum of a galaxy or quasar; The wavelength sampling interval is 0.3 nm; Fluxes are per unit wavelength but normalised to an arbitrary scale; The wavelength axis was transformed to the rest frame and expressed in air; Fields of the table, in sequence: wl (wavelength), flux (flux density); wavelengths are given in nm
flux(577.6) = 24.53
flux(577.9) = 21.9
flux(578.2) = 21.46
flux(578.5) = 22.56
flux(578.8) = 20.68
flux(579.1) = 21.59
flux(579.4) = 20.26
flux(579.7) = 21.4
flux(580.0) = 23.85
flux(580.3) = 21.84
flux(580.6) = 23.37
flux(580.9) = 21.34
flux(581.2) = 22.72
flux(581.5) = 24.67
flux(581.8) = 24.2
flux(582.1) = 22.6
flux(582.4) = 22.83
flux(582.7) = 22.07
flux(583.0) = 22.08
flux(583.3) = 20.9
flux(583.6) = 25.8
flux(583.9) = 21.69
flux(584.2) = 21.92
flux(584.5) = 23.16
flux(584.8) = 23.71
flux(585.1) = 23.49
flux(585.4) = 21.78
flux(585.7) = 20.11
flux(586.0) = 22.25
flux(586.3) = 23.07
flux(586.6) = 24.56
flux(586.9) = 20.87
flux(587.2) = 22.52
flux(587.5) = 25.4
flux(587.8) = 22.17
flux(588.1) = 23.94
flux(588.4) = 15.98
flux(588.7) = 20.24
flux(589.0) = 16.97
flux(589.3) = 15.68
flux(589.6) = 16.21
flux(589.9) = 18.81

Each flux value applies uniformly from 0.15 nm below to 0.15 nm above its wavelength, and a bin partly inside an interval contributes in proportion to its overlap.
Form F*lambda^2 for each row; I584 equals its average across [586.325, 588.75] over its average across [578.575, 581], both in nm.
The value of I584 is 1.0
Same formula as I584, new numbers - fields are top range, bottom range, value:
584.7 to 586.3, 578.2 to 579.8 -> 1.07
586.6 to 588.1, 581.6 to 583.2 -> 1.03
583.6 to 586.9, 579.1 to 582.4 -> 1.02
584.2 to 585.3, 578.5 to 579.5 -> 1.12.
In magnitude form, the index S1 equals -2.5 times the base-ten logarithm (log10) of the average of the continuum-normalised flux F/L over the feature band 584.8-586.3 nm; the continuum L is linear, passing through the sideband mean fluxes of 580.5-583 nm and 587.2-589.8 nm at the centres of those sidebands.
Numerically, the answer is -0.05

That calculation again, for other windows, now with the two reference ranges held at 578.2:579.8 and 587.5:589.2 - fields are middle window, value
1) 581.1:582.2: -0.128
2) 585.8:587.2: -0.108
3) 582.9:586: -0.090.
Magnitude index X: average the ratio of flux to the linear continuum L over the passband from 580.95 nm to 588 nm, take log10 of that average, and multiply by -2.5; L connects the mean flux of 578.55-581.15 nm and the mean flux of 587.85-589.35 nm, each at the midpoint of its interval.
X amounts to -0.12 mag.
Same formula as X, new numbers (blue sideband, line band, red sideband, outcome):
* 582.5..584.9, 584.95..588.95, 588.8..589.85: -0.14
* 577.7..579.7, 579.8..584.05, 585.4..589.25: -0.07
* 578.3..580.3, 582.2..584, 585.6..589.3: -0.05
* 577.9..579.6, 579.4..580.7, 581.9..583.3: -0.03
